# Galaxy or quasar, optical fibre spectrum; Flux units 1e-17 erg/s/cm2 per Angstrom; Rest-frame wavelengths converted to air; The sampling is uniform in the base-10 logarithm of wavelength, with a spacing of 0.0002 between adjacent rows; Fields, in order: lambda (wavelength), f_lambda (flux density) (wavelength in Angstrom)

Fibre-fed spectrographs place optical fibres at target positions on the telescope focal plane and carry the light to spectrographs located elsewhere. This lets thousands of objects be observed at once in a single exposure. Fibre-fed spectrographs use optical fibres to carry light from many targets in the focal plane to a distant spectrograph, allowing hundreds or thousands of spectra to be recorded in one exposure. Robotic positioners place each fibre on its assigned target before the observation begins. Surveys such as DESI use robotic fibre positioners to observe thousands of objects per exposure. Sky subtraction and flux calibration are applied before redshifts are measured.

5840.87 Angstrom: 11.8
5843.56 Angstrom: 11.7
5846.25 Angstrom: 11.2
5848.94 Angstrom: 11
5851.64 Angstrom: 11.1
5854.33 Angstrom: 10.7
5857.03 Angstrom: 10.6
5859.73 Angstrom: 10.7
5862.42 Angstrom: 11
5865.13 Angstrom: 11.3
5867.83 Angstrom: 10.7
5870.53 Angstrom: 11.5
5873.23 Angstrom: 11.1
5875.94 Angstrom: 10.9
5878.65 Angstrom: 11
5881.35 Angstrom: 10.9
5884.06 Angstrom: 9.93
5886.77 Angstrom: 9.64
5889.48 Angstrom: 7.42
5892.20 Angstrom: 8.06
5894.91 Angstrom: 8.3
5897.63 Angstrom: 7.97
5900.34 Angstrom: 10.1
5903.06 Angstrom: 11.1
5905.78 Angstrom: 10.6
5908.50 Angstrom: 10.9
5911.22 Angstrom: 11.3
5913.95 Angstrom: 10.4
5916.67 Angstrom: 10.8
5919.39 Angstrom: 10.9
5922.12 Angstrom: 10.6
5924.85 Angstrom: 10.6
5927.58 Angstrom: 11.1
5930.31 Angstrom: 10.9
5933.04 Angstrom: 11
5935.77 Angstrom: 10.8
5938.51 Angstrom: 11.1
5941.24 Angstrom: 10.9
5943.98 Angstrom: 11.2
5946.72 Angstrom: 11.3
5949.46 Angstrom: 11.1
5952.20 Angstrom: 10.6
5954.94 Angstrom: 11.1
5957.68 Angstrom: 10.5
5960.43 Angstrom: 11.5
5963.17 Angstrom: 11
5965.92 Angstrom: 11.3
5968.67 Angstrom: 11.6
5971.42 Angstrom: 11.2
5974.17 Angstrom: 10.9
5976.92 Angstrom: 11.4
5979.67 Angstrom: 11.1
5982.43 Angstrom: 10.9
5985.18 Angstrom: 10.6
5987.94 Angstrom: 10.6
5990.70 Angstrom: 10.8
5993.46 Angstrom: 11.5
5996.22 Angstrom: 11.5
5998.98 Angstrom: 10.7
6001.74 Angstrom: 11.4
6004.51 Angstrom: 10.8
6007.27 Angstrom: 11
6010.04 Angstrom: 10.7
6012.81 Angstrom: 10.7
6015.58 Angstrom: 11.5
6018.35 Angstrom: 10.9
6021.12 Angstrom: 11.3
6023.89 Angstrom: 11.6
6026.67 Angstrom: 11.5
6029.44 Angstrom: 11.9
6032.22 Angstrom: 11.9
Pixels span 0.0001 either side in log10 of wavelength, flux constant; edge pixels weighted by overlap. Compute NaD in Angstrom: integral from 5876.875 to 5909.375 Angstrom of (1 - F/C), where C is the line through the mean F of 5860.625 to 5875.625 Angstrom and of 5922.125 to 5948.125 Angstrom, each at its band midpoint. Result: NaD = 4.1 Angstrom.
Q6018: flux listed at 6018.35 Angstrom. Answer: 10.9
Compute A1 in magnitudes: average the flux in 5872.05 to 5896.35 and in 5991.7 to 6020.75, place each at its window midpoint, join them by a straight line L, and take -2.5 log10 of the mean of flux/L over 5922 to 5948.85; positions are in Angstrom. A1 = -0.07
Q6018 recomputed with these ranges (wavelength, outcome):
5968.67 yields 11.6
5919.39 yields 10.9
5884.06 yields 9.93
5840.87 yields 11.8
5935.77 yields 10.8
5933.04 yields 11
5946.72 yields 11.3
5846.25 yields 11.2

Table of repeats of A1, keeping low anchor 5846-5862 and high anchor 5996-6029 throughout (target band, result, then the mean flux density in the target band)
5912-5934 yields 0.02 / 10.8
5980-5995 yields 0.02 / 10.9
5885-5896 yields 0.28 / 8.41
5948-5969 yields 0.00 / 11.1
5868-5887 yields 0.01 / 10.8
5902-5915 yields 0.01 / 10.9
